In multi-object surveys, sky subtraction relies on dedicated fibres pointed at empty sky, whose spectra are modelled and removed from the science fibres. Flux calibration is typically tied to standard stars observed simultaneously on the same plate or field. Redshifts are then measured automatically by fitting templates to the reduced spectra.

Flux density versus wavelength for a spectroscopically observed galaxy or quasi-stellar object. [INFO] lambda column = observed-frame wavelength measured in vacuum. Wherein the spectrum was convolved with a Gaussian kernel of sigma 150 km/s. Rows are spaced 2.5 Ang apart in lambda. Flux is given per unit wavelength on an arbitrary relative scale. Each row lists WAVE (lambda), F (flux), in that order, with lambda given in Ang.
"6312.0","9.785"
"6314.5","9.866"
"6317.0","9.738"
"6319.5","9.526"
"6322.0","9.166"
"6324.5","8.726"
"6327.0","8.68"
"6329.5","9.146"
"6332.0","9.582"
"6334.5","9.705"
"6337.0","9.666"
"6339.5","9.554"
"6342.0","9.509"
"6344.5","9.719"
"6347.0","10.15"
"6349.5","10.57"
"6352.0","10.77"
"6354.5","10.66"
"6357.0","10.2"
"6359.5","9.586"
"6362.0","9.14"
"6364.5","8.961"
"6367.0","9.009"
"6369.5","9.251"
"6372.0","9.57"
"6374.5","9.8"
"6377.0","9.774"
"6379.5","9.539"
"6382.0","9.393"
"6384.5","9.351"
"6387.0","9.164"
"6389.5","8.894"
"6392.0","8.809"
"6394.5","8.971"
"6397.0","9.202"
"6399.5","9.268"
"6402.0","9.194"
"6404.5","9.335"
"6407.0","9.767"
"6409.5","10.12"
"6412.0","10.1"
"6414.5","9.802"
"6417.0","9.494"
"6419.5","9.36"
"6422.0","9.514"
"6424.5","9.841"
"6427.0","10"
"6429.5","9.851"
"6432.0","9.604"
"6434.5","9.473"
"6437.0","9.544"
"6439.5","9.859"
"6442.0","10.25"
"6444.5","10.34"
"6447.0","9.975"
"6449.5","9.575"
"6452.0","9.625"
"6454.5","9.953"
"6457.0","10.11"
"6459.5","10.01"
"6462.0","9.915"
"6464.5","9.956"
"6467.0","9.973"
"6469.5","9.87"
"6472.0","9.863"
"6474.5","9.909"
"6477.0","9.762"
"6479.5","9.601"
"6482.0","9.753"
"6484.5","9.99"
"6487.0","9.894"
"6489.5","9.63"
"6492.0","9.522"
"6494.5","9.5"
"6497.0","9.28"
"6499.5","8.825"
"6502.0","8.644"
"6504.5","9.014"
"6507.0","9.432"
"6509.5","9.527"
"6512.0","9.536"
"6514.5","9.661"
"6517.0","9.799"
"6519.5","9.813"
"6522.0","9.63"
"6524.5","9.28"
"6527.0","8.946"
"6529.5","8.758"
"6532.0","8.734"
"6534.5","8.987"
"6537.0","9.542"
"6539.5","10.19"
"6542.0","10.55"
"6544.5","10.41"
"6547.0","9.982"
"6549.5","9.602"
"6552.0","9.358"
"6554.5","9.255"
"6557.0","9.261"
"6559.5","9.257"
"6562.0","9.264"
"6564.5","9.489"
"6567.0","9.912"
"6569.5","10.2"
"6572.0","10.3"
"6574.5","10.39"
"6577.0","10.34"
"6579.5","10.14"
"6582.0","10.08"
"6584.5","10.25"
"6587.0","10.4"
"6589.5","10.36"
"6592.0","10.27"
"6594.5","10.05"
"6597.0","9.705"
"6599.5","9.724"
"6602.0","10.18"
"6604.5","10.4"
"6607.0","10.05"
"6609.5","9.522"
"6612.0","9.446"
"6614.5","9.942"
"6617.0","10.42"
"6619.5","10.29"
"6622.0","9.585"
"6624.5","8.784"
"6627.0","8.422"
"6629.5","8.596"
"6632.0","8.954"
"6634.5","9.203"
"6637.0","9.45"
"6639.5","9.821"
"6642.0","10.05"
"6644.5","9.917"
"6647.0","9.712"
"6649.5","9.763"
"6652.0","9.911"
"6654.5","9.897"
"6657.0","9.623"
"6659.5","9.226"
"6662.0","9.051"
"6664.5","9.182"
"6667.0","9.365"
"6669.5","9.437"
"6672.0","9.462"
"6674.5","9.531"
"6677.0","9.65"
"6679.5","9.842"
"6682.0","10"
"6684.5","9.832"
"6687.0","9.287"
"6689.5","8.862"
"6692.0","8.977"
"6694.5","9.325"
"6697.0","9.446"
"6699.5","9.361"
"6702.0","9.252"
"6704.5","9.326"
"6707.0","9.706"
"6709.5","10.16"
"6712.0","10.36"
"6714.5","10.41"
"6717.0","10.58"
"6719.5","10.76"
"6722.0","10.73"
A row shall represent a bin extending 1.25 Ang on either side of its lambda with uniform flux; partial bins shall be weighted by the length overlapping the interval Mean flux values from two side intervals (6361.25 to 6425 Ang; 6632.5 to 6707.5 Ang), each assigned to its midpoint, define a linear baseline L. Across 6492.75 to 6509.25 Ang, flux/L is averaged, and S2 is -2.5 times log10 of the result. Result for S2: 0.03 mag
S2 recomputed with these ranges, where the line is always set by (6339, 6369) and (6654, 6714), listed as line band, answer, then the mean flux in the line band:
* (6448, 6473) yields -0.02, 9.89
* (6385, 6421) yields 0.04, 9.39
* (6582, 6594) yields -0.07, 10.3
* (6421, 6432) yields 0.00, 9.79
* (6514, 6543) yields 0.02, 9.48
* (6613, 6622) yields -0.06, 10.1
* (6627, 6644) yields 0.03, 9.3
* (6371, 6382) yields 0.02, 9.64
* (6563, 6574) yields -0.04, 9.99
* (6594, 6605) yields -0.04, 9.98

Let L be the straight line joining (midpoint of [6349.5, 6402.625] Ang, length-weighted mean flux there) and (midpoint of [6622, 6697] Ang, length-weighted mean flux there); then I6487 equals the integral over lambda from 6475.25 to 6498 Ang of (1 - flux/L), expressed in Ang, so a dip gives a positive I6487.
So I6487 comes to -0.51 Ang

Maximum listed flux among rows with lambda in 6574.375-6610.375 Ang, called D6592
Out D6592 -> 10.4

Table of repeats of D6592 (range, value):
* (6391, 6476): 10.34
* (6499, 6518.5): 9.799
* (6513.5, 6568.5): 10.55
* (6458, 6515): 10.01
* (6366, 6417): 10.12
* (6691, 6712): 10.36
